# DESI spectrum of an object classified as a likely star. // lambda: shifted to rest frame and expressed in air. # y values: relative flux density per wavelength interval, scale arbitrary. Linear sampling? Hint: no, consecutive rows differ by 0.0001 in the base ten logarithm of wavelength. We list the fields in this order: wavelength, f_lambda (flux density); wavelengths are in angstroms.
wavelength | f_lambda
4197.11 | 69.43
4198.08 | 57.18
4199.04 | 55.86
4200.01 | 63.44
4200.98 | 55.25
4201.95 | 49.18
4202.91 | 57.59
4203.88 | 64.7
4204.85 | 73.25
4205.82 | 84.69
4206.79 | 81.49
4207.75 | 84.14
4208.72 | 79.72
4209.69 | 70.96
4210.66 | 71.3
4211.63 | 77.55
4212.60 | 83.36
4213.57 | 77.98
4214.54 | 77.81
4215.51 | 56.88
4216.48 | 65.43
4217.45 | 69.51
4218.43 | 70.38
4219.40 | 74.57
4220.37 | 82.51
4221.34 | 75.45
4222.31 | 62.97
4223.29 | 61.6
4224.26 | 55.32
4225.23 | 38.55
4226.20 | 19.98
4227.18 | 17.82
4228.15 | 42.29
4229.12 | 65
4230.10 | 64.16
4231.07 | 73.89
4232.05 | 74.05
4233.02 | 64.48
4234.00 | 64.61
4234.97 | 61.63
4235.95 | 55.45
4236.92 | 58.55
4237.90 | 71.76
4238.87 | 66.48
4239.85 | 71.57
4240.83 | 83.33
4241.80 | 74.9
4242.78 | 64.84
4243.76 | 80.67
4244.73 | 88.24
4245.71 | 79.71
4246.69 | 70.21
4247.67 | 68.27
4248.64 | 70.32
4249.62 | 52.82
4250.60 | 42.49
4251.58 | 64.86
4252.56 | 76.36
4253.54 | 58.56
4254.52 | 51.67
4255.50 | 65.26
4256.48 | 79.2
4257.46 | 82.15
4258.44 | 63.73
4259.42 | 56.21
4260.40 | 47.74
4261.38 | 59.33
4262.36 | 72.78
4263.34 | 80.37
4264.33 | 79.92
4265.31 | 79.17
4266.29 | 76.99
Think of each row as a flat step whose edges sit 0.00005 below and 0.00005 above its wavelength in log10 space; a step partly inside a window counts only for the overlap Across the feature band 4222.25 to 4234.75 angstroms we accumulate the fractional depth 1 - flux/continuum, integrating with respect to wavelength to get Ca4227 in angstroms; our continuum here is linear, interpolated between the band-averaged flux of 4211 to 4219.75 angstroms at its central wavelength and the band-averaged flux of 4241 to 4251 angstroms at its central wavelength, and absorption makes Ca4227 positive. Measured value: 3.03 angstroms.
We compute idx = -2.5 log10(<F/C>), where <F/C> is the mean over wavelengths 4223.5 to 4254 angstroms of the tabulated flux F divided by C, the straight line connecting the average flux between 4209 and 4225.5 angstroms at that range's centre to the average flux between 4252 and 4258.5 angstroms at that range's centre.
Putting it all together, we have 0.102 mag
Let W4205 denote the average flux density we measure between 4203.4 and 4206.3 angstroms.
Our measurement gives 74.1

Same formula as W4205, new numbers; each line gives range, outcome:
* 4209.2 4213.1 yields 75.8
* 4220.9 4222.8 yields 69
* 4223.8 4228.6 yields 34.6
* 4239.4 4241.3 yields 77.4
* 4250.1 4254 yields 60.5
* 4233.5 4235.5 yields 62.8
